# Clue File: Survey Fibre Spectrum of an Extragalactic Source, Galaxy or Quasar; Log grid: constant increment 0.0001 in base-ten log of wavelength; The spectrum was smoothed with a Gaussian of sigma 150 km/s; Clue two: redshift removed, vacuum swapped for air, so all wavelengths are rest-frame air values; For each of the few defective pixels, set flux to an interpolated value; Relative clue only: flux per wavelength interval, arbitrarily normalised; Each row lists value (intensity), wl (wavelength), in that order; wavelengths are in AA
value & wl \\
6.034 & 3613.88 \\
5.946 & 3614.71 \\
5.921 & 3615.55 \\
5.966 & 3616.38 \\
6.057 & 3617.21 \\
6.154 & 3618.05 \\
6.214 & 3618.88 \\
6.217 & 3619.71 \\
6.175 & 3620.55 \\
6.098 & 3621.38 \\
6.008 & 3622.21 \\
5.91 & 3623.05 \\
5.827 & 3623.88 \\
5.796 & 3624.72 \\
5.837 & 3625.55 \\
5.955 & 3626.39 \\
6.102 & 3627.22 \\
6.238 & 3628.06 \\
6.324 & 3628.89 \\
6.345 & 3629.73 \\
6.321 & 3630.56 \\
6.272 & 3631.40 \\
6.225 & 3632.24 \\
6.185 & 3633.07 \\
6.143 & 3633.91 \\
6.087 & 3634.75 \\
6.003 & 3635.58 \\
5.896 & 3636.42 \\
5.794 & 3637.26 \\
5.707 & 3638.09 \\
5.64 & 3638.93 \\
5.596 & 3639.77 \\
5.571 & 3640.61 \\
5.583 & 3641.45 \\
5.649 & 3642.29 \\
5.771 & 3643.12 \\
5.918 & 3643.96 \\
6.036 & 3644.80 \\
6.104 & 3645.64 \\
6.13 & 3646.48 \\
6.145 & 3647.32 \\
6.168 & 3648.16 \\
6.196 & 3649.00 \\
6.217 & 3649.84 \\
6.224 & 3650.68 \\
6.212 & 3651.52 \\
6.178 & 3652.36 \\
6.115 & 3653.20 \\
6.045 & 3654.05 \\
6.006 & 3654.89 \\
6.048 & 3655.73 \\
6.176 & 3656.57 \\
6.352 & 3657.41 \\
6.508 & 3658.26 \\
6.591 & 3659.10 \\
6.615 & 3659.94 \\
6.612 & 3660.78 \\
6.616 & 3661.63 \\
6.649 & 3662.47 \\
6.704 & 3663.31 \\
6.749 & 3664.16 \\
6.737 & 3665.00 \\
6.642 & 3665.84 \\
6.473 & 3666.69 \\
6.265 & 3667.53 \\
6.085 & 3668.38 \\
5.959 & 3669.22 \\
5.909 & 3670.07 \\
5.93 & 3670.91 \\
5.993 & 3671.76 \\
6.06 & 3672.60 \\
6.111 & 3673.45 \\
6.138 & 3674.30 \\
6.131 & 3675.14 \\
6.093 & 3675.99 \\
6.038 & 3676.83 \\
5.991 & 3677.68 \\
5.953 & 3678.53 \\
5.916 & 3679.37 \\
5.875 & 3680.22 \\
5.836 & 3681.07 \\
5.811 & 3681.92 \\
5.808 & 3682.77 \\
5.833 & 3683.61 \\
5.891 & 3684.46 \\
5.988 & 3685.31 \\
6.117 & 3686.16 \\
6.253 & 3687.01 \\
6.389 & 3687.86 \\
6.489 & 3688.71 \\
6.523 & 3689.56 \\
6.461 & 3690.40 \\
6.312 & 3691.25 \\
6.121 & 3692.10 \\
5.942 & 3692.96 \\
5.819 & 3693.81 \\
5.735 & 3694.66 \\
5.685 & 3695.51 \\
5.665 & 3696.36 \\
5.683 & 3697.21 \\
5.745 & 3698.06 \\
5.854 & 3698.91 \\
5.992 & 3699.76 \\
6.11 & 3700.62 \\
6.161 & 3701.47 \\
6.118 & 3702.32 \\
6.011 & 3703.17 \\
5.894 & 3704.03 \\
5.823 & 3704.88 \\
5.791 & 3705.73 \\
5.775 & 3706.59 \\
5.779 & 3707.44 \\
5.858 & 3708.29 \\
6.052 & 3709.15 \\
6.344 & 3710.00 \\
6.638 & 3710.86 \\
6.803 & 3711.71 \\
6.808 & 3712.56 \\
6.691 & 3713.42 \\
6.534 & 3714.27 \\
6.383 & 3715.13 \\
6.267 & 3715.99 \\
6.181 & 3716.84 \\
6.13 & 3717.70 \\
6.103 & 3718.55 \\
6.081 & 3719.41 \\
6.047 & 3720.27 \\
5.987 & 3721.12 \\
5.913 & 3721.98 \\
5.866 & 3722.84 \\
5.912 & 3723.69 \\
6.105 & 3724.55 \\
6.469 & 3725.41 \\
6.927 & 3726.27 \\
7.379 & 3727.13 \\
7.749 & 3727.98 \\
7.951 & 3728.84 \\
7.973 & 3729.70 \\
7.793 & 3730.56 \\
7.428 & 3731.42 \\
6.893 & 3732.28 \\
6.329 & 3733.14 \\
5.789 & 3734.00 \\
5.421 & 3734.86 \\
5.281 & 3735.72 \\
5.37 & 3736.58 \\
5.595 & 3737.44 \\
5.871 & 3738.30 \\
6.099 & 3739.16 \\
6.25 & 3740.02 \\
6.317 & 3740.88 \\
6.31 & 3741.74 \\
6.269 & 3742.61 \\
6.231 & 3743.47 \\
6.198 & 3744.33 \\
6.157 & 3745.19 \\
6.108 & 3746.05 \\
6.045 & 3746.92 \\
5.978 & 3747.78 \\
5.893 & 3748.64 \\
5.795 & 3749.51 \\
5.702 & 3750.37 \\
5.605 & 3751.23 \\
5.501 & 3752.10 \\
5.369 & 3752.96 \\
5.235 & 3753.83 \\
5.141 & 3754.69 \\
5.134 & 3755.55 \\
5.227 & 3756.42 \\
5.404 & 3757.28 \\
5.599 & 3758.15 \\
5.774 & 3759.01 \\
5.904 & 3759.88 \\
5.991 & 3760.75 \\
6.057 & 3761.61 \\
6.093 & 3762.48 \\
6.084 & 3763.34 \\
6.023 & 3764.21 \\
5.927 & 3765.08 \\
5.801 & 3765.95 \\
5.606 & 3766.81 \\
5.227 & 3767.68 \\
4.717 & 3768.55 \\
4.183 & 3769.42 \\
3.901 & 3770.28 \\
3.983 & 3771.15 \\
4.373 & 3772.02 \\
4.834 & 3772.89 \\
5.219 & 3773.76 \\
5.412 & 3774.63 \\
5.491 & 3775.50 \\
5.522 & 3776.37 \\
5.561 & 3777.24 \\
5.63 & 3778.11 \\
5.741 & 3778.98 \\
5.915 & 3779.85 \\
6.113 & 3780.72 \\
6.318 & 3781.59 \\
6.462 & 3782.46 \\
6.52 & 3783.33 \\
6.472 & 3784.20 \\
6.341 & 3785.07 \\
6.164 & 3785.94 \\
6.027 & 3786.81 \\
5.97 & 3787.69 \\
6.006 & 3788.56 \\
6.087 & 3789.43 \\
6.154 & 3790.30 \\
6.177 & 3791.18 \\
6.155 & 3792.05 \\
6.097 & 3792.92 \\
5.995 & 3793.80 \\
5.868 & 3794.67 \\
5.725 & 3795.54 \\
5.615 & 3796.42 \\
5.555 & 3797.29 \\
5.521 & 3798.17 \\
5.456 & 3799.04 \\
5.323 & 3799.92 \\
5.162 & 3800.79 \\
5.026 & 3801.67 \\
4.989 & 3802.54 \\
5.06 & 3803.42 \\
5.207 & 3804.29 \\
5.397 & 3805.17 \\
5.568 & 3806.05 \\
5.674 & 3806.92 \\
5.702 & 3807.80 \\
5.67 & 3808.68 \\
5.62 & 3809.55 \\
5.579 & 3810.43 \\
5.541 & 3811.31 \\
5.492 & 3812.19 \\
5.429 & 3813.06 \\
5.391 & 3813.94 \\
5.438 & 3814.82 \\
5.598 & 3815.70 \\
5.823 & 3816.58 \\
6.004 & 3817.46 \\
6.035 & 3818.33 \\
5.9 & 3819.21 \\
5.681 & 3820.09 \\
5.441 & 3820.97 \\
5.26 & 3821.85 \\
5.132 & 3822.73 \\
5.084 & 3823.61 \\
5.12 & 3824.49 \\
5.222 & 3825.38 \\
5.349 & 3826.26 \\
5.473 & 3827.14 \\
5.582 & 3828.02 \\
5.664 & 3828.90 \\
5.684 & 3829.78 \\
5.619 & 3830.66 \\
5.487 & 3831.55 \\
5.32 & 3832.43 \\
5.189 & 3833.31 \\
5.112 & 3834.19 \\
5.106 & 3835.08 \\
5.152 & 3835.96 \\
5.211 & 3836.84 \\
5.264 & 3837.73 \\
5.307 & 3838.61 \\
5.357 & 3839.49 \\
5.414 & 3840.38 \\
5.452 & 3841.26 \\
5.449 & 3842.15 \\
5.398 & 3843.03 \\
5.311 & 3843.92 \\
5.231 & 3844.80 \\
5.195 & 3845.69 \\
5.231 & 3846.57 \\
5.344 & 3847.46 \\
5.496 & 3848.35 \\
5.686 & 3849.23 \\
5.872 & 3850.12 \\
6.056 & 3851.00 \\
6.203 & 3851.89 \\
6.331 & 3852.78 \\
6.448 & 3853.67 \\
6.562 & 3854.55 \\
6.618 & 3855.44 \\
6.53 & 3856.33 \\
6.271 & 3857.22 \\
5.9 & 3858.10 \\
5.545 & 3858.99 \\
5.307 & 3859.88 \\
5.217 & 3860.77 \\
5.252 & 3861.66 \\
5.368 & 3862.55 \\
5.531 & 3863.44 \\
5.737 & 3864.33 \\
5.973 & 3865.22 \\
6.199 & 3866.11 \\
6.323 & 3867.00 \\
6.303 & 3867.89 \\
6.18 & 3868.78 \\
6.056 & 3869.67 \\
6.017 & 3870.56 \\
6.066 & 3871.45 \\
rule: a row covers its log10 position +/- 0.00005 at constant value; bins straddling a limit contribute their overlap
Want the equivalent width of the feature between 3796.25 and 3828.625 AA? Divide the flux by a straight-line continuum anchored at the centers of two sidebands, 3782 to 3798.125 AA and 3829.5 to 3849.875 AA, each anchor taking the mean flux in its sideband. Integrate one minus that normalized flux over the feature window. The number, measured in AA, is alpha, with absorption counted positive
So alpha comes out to 1.6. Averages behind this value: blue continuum 6.06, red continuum 5.35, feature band 5.46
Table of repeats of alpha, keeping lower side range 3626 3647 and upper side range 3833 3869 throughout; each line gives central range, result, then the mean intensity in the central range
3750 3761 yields 0.6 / 5.5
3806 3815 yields 0.3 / 5.56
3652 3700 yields -1.7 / 6.14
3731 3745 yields -0.6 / 6.1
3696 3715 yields -0.7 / 6.1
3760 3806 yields 1.2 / 5.62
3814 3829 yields 0.5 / 5.51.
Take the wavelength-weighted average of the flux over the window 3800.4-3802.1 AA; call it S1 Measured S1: 5.08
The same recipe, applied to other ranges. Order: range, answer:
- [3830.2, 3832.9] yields 5.47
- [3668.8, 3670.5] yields 5.94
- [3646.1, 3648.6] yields 6.15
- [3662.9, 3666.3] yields 6.7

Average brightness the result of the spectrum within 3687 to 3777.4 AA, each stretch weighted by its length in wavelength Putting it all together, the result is 5.96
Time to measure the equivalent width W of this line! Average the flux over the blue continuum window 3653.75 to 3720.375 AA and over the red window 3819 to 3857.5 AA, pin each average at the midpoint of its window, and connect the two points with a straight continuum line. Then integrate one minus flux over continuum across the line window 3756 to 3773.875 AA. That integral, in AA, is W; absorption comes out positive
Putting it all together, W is 1.6 AA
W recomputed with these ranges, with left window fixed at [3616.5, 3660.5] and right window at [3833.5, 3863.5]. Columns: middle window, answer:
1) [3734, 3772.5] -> 1.4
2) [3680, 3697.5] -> -0.2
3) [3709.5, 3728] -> -1.6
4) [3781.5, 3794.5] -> -1.0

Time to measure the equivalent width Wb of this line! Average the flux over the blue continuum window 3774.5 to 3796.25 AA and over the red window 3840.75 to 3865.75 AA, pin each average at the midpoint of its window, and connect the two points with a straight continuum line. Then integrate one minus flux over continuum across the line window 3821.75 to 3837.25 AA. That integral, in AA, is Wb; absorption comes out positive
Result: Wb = 1.3 AA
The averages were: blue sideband 6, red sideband 5.73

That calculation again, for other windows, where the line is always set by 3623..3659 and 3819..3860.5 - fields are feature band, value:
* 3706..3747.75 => -3.6 AA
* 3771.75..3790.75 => -0.5 AA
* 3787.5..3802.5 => -0.2 AA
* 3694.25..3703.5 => 0.0 AA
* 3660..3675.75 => -0.9 AA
